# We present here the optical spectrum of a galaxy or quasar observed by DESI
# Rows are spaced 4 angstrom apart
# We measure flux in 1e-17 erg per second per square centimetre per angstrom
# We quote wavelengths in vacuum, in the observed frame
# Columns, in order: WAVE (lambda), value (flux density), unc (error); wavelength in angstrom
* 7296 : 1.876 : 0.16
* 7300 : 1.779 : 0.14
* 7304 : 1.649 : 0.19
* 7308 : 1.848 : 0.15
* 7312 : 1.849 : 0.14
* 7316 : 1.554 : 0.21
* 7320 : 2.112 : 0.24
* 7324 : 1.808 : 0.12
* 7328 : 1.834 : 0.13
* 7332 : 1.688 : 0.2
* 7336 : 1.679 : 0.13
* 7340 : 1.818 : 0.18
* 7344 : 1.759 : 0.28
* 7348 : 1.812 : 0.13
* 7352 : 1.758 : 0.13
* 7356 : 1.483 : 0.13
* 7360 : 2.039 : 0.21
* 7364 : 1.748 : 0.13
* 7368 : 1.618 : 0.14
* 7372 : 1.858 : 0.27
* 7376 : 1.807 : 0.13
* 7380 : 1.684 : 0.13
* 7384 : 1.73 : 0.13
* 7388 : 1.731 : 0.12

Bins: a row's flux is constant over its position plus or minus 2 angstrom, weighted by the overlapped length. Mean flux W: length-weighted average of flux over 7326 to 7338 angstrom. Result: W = 1.73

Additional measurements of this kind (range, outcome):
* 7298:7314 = 1.78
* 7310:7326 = 1.83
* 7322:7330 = 1.82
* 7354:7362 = 1.76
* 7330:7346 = 1.74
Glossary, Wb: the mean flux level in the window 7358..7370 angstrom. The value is 1.8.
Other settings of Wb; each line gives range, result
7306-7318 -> 1.75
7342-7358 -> 1.7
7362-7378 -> 1.76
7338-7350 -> 1.8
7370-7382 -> 1.78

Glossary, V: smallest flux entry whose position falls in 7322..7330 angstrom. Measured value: 1.808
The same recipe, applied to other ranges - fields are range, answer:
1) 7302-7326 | 1.554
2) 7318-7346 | 1.679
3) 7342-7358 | 1.483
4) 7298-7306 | 1.649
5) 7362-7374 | 1.618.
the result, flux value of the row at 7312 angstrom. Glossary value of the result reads 1.849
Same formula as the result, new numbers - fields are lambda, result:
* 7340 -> 1.818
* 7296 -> 1.876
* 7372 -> 1.858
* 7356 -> 1.483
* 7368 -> 1.618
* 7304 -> 1.649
